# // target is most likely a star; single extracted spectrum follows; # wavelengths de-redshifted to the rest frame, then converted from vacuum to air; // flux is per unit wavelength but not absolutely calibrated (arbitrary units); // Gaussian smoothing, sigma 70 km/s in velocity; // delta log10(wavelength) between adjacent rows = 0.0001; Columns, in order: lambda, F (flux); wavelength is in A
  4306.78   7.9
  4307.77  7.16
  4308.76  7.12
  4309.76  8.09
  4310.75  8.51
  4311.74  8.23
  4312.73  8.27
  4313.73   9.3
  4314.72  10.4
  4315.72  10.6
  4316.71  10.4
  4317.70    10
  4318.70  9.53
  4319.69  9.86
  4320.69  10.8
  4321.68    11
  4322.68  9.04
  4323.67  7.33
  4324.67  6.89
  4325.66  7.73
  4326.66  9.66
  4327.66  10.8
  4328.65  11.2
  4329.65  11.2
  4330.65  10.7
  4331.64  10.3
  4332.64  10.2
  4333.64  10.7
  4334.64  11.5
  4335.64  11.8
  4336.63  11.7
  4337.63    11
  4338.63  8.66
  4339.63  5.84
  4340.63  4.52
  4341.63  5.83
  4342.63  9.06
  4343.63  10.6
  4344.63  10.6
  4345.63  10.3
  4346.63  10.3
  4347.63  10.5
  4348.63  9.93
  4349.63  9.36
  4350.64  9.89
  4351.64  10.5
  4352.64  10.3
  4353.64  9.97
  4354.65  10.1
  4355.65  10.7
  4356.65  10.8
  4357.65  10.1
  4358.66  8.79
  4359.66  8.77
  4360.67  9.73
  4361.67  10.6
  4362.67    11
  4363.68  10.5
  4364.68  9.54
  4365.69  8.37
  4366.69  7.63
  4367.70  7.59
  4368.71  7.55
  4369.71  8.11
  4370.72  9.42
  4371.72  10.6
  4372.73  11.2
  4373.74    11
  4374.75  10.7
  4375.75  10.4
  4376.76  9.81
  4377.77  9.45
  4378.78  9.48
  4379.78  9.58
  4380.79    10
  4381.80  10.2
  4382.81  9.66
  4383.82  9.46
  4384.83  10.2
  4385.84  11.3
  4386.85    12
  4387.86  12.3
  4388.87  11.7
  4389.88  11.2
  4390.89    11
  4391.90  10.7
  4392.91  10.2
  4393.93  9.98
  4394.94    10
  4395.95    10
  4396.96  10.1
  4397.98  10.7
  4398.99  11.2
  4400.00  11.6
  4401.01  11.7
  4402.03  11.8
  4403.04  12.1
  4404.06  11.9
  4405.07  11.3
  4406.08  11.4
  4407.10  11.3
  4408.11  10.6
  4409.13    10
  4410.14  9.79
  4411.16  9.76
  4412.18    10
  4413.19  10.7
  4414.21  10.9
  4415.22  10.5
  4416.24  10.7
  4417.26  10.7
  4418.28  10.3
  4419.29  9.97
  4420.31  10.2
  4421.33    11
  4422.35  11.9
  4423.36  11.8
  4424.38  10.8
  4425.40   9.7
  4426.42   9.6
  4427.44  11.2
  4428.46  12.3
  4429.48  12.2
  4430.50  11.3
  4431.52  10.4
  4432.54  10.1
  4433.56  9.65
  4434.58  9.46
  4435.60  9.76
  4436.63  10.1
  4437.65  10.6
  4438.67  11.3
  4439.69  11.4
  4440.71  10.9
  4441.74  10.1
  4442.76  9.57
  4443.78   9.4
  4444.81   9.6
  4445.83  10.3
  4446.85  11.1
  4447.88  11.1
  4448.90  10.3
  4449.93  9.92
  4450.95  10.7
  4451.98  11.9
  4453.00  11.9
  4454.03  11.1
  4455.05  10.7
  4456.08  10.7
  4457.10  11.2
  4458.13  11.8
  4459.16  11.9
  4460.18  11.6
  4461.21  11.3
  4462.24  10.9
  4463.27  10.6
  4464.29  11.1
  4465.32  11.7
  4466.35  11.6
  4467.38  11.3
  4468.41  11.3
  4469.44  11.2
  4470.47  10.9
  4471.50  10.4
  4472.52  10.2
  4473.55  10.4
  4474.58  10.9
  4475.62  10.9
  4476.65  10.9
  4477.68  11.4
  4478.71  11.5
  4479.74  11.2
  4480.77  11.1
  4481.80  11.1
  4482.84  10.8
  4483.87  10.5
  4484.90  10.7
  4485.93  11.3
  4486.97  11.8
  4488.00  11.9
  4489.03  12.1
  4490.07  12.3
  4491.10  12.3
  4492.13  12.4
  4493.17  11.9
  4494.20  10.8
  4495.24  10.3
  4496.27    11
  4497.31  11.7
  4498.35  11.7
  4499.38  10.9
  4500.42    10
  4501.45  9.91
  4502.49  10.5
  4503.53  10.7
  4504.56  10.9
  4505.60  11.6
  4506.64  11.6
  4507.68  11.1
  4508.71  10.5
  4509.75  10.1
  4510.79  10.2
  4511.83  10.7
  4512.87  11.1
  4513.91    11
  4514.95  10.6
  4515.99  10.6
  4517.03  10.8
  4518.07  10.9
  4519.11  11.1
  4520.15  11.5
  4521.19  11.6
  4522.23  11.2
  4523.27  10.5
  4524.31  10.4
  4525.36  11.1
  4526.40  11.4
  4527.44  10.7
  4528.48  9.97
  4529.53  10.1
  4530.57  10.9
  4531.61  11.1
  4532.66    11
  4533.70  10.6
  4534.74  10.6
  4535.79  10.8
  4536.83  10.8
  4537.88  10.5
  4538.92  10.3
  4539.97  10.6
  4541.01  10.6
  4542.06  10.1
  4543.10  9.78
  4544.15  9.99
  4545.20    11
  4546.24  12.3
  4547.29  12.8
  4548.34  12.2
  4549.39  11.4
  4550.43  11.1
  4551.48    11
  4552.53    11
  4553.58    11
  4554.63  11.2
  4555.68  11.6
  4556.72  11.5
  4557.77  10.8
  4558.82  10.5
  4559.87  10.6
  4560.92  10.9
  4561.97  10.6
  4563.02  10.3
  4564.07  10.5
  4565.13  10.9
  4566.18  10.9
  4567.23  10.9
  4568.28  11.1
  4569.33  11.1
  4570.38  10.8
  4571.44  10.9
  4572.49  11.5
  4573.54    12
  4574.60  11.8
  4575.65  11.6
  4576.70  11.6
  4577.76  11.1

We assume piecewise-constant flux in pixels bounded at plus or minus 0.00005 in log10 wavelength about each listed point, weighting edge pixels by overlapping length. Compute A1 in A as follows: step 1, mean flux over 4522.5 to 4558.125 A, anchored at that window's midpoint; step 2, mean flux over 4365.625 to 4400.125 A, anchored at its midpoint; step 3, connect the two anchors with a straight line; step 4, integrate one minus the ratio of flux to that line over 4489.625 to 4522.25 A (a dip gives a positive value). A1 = -0.92 A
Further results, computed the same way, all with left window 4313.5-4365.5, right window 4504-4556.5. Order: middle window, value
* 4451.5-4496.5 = -2.79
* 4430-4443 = 0.00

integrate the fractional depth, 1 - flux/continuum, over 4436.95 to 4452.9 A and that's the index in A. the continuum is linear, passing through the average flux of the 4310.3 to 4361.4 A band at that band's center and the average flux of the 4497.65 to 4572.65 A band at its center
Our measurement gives -0.37 A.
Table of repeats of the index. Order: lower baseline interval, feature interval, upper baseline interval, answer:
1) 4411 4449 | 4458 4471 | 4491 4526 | -0.7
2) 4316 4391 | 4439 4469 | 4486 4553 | -1.1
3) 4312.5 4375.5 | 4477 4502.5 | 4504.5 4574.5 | -1.6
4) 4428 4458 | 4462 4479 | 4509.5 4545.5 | -0.5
